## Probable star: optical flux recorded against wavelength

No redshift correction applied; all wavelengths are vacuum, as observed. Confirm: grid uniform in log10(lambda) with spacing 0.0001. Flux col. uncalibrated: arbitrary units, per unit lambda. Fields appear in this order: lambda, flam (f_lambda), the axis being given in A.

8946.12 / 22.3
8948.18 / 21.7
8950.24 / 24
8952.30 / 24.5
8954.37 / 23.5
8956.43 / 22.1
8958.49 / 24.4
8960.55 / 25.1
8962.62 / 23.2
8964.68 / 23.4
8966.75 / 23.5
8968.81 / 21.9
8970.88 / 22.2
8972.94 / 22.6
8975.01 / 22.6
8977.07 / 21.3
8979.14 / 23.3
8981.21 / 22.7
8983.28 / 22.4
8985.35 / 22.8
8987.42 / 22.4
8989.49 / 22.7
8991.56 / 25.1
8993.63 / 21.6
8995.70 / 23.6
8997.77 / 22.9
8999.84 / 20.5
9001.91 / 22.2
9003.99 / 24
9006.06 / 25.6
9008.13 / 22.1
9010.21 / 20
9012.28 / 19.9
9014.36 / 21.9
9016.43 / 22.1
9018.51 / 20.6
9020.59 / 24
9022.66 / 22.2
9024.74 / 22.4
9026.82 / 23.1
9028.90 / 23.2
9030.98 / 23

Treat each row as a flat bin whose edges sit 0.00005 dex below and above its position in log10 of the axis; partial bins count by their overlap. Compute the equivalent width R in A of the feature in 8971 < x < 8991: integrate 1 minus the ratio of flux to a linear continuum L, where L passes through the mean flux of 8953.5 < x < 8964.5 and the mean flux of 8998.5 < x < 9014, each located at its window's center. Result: 0.3 A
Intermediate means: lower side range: 23.7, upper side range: 22.1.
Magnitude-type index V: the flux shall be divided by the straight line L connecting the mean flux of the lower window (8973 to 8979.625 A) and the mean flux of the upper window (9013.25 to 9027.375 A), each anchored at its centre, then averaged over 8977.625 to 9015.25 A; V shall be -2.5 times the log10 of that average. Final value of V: -0.01 mag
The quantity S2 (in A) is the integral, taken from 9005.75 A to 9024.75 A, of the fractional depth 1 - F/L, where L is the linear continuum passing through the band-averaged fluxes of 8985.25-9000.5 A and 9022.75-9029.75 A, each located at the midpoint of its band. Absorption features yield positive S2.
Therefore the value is 0.7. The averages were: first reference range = 22.8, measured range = 21.9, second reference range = 22.8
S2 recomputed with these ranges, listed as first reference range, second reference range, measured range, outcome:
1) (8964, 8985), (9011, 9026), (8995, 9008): -0.5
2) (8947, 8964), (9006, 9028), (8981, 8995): -0.1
